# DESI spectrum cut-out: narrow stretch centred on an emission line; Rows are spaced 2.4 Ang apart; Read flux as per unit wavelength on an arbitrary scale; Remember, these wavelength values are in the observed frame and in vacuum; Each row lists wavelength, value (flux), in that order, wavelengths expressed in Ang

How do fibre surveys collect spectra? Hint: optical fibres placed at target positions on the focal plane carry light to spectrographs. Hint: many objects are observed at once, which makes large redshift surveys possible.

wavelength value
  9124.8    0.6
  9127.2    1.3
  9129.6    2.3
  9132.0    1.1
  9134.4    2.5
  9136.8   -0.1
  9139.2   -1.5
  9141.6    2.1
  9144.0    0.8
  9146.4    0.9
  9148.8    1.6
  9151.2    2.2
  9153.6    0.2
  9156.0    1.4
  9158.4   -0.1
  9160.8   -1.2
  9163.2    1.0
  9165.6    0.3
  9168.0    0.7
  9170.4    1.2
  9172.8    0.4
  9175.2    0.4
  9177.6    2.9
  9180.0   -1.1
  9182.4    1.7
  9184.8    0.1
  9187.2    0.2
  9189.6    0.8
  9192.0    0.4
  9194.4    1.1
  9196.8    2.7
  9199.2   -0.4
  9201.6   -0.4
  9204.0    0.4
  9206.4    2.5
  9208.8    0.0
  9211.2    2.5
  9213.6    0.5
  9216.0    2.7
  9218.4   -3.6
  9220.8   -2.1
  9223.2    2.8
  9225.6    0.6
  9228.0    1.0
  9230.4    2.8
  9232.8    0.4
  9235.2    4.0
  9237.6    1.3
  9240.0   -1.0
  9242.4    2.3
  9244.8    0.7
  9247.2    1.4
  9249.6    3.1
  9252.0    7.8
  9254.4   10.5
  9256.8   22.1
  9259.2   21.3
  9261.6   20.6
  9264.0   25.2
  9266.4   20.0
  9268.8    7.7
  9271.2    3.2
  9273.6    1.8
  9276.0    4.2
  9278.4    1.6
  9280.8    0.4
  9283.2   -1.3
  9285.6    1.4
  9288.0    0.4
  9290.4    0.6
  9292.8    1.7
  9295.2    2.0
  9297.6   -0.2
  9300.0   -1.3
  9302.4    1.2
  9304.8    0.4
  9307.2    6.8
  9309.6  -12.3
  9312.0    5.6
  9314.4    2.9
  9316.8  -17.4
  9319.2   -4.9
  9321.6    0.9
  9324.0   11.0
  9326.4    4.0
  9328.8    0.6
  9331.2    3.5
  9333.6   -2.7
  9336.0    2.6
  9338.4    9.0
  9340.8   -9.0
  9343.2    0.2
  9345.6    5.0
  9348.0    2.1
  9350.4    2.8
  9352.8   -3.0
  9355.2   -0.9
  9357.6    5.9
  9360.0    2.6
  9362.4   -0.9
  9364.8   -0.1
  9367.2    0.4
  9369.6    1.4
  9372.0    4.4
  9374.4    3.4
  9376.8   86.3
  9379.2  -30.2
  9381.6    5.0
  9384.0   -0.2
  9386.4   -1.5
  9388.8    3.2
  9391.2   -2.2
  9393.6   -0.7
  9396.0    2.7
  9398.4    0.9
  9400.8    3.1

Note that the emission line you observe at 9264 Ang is [O II]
